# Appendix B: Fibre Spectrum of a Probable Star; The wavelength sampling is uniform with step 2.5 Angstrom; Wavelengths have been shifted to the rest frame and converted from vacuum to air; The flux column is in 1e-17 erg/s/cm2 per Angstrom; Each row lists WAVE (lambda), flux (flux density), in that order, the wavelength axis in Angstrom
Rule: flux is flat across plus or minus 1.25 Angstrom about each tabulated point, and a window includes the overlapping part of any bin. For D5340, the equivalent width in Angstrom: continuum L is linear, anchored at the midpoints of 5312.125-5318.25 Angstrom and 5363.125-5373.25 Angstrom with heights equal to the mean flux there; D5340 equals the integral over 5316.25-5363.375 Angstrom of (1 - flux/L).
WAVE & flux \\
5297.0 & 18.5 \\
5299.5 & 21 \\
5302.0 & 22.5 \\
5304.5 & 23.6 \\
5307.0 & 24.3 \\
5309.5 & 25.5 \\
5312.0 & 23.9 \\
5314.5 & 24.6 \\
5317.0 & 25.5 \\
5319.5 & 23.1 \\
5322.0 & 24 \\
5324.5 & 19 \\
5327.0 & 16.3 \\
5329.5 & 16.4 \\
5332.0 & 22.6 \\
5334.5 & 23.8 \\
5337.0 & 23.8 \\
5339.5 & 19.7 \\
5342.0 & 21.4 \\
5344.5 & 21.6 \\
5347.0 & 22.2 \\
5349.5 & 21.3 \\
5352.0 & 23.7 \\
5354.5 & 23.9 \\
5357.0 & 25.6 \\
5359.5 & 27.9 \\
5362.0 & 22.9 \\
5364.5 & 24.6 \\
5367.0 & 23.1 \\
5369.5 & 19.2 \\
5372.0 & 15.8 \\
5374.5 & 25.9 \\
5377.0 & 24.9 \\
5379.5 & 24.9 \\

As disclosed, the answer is 1.0 Angstrom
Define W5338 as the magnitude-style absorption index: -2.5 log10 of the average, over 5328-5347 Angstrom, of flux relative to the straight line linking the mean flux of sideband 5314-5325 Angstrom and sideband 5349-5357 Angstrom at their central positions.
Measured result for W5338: 0.105 mag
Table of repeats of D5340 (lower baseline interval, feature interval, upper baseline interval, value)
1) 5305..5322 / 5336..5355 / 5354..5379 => 1.35 Angstrom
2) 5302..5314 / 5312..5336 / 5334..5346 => 1.29 Angstrom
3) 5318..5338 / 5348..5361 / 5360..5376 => -1.50 Angstrom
